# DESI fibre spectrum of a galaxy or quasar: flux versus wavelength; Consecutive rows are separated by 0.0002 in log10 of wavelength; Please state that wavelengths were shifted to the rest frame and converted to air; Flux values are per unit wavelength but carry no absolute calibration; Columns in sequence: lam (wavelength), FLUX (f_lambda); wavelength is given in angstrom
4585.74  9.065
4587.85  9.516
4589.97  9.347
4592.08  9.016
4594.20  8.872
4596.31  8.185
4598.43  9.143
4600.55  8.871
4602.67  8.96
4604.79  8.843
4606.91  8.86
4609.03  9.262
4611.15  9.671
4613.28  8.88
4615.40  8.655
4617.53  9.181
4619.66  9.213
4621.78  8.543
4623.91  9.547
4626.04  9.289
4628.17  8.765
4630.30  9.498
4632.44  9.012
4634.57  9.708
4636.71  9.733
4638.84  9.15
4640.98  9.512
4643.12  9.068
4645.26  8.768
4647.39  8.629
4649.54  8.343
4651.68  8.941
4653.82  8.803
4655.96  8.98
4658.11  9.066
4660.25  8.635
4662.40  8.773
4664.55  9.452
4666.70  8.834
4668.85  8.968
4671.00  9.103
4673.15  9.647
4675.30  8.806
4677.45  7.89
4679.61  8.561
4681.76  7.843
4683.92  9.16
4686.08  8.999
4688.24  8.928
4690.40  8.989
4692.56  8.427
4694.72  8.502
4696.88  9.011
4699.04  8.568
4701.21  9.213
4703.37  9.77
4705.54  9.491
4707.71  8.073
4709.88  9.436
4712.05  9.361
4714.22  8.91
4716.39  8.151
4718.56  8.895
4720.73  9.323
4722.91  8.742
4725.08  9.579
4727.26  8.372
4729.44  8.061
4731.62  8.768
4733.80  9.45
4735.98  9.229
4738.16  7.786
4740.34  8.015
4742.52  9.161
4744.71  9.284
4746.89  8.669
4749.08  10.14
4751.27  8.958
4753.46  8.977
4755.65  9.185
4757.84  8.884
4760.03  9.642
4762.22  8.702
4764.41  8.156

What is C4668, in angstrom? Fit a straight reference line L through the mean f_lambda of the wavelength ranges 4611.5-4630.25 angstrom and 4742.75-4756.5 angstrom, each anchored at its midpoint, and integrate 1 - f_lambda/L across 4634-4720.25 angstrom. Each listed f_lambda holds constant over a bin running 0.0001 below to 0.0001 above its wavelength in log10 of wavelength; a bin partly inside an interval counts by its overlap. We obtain 1.8 angstrom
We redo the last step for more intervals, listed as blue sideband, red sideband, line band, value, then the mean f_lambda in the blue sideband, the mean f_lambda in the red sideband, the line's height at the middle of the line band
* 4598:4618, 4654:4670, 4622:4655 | -0.4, 9.02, 8.95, 8.98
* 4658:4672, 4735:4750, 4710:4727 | -0.2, 8.97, 8.88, 8.91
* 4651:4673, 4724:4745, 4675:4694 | 0.6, 8.99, 8.75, 8.91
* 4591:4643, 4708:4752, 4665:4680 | 0.2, 9.1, 8.9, 9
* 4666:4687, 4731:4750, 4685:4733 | -0.2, 8.78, 8.94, 8.86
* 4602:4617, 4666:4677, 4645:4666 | 0.4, 9.03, 9.02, 9.02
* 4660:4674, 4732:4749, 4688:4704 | 0.2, 9.07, 8.88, 9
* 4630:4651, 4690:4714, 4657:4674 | 0.0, 9.12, 8.98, 9.07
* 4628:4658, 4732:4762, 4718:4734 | 0.3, 9.07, 9.02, 9.03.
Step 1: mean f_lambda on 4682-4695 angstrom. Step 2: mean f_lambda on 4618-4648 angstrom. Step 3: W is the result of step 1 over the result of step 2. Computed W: 1.0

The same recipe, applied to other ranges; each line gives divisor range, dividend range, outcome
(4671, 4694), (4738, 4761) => 1.03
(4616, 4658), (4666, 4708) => 0.97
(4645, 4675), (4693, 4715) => 1.01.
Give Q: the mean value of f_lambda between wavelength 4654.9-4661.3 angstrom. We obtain 8.89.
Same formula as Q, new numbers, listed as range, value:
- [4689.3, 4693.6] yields 8.71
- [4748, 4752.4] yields 9.53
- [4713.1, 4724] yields 8.81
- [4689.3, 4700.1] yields 8.71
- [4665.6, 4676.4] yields 9.07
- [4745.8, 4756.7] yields 9.18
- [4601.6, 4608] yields 8.89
